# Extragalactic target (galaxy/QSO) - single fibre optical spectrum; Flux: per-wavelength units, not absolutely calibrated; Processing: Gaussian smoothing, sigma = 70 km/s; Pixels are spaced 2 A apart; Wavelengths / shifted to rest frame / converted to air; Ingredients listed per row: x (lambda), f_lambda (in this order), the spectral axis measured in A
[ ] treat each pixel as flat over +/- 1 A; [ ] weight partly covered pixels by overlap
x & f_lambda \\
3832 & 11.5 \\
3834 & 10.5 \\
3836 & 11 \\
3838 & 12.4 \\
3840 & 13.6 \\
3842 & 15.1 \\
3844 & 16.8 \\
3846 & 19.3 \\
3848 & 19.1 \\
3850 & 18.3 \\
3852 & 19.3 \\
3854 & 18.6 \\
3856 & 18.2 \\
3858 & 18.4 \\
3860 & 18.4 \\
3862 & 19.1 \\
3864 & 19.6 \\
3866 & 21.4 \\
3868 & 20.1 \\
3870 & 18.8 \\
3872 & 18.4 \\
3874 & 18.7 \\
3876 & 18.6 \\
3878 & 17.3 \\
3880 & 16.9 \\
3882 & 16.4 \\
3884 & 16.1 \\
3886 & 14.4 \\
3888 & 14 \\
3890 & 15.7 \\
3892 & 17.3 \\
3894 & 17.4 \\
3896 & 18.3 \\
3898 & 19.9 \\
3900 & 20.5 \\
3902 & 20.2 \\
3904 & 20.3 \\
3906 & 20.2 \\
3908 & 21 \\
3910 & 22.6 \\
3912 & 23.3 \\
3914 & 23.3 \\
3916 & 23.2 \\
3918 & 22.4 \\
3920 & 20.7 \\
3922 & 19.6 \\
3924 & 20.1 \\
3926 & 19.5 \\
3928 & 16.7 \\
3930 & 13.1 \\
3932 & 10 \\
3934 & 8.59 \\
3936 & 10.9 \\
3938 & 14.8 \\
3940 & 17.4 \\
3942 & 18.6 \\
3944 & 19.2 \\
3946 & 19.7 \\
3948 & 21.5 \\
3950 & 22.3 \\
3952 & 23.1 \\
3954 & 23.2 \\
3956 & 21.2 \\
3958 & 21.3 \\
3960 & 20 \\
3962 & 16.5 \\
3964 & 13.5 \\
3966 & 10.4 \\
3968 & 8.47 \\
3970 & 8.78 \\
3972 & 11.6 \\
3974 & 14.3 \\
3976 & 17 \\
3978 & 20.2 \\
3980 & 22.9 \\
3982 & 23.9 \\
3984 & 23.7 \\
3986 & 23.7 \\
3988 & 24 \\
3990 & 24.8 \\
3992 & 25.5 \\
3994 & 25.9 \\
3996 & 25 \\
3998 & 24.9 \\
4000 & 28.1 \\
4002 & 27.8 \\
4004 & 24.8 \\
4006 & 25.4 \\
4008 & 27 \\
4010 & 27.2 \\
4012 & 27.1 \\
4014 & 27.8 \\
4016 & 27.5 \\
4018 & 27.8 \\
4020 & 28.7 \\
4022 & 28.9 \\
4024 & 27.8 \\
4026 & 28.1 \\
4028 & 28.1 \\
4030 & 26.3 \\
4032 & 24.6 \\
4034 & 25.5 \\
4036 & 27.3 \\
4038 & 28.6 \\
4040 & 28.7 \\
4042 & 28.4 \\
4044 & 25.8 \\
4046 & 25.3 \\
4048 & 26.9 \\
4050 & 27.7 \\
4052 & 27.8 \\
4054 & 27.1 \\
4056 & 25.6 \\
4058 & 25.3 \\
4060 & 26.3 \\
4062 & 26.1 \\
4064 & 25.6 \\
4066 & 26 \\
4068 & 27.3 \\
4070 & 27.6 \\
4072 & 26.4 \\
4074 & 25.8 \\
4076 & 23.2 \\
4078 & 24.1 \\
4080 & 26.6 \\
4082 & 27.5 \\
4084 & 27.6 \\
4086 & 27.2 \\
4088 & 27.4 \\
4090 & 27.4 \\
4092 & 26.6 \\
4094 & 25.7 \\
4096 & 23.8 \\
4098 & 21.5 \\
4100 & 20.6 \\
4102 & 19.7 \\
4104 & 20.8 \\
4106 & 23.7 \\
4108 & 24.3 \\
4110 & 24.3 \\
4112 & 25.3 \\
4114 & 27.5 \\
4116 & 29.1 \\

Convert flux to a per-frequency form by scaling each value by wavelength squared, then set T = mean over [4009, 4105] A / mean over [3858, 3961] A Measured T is 1.51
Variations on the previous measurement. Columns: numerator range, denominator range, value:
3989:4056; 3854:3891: 1.63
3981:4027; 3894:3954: 1.44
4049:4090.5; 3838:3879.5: 1.62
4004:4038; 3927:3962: 1.59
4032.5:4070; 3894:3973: 1.57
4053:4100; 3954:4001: 1.36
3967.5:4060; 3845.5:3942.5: 1.45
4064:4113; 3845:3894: 1.55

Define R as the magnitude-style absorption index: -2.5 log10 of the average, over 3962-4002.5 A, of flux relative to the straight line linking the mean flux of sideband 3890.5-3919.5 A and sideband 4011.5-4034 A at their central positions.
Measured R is 0.25 mag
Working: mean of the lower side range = 20.6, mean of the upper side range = 27.4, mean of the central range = 20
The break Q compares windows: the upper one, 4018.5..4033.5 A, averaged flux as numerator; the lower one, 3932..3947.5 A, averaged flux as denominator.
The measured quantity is 1.78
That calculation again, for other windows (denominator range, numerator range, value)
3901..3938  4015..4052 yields 1.47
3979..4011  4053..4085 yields 1.03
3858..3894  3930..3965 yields 0.99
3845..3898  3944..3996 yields 1.09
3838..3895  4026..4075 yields 1.52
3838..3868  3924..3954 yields 0.95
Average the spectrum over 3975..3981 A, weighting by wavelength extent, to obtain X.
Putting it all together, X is 20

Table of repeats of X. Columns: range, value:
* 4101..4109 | 22.1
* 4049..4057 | 27.1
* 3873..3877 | 18.6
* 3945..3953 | 21.6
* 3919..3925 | 20.1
